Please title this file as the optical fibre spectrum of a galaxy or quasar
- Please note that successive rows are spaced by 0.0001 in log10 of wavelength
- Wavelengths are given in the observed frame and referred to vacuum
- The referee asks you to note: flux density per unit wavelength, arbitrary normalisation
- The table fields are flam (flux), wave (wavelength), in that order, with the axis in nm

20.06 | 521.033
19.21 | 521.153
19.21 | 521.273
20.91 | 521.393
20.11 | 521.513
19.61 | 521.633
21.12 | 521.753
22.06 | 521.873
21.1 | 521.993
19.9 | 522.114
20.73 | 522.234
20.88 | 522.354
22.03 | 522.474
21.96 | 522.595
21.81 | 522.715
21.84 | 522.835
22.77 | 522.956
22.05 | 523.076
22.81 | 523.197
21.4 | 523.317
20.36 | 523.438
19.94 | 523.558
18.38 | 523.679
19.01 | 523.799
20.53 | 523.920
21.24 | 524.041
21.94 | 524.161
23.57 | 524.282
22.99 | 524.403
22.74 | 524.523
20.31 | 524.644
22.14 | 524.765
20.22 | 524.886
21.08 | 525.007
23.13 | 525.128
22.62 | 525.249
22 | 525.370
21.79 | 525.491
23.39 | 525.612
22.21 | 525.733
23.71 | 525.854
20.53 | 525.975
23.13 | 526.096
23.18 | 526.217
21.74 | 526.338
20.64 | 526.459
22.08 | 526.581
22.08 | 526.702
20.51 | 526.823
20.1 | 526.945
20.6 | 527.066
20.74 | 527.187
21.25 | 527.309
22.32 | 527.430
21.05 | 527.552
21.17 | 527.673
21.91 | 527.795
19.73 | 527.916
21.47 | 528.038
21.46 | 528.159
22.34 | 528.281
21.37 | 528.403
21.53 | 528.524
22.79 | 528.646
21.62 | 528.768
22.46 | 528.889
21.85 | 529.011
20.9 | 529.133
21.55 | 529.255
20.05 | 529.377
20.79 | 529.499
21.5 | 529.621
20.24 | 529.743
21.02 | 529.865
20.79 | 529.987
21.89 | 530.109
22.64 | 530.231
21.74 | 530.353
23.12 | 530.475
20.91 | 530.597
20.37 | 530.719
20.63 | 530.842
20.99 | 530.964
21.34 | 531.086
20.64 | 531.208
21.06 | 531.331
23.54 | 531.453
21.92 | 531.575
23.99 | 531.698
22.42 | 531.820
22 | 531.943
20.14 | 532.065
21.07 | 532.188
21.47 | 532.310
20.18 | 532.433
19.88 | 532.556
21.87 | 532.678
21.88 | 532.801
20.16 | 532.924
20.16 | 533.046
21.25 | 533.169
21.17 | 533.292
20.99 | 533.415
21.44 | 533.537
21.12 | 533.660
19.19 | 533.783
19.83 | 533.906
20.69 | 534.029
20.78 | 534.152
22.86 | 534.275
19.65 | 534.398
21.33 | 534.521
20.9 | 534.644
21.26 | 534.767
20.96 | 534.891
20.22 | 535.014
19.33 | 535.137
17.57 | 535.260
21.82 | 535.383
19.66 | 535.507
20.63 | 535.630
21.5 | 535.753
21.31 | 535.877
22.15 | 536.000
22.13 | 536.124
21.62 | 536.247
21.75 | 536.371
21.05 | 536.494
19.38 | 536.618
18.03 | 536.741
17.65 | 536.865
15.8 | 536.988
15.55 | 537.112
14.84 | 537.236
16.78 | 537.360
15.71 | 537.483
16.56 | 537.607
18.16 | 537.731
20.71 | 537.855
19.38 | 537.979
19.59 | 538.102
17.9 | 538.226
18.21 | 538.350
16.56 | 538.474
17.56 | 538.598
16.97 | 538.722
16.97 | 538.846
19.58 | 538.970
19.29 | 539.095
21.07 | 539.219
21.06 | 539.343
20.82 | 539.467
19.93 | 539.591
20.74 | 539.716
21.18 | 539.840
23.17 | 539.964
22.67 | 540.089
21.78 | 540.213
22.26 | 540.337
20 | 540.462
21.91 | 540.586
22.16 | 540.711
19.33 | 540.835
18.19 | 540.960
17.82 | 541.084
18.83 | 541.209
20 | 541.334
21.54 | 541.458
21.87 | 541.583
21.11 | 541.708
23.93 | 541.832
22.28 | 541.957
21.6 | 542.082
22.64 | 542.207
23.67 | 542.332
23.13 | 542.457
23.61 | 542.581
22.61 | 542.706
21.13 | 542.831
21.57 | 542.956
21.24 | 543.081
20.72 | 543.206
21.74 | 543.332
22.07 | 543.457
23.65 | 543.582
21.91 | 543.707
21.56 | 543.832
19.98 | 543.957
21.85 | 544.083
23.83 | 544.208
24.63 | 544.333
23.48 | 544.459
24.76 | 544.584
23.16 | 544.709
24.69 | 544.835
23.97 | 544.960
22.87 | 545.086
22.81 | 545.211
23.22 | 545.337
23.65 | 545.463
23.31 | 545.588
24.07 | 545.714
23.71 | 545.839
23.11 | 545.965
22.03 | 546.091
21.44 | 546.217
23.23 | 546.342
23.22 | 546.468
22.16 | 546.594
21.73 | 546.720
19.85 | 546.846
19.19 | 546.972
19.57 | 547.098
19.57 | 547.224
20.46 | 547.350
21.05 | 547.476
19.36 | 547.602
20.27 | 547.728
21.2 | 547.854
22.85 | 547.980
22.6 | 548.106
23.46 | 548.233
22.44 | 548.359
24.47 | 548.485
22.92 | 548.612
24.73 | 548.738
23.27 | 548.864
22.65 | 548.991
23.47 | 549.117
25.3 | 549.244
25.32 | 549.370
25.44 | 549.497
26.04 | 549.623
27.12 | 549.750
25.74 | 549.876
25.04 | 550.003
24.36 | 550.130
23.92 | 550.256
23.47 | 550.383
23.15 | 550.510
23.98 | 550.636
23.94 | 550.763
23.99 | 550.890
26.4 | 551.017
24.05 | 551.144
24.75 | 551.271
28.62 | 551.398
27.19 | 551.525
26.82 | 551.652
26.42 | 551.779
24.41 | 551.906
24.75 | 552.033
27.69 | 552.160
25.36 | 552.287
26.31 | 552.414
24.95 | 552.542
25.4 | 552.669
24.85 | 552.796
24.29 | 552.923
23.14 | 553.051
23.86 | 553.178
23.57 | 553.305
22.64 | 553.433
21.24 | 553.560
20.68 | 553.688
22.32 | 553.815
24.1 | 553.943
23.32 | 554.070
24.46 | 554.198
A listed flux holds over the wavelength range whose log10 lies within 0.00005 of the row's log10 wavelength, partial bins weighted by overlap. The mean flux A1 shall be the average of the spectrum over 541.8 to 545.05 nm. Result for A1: 22.7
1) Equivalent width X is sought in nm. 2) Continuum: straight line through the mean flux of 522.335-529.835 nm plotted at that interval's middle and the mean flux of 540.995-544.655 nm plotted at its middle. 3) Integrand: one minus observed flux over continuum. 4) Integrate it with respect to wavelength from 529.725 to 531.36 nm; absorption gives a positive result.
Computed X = 0.03 nm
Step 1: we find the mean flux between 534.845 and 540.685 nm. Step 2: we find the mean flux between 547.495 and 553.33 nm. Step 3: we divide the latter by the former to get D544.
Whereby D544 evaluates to 1.2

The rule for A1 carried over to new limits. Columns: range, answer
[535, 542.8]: 20.1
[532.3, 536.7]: 20.8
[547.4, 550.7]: 23.6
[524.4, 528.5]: 21.7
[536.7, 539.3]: 17.8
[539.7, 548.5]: 22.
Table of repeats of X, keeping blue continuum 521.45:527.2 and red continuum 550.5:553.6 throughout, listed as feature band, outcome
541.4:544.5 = 0.20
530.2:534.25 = 0.22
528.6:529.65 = 0.03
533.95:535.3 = 0.13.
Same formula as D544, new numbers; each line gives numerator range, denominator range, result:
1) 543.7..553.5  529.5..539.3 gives 1.17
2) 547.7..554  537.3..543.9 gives 1.19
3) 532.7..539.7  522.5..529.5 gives 0.91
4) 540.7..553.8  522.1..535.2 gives 1.08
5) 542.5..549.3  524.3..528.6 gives 1.03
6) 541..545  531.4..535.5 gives 1.06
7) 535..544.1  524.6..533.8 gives 0.94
